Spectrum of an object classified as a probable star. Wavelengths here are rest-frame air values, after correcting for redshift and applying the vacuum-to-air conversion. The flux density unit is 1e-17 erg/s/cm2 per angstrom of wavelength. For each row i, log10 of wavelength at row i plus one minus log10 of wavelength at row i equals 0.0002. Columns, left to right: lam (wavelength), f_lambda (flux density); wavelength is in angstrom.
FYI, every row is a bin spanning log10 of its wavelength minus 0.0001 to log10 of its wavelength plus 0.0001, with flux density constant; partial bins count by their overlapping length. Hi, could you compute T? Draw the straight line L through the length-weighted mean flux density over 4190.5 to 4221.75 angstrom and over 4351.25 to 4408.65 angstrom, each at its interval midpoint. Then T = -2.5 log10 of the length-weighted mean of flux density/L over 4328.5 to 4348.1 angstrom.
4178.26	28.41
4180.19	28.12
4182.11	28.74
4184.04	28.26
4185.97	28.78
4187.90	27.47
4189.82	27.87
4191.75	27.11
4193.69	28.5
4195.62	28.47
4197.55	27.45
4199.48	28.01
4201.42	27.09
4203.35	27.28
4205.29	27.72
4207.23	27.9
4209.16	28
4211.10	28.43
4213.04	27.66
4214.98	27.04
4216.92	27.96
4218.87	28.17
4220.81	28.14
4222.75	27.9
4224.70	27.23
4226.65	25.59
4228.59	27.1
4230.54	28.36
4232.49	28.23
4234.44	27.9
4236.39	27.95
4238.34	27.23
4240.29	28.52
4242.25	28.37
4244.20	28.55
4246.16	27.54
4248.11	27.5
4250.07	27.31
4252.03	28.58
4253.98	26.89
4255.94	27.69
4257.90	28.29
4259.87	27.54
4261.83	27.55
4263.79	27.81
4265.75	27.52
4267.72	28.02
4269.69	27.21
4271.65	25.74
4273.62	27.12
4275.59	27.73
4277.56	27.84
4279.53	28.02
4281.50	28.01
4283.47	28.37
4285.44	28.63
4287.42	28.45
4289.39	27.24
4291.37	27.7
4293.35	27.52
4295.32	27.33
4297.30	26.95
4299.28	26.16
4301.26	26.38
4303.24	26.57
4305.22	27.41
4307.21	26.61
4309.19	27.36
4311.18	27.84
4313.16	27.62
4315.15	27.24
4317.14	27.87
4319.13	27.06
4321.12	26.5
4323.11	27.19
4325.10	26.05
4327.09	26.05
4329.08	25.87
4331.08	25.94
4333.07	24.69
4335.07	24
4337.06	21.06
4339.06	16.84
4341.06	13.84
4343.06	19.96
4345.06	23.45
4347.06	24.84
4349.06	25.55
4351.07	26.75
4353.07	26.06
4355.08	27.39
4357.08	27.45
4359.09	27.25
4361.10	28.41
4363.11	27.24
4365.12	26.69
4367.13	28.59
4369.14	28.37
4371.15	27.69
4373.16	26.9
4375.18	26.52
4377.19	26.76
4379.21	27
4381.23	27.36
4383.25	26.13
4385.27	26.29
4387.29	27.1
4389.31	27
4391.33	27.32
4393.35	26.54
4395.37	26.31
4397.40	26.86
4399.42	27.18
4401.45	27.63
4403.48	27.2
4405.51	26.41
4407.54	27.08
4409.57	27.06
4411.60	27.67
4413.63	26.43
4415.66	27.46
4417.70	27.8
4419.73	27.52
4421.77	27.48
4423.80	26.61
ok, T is 0.234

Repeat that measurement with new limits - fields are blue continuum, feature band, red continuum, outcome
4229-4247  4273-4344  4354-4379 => 0.068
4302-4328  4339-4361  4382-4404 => 0.123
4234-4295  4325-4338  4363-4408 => 0.109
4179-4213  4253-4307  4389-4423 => 0.006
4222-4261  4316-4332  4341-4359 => -0.051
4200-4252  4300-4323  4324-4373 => -0.052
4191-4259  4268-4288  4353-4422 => -0.006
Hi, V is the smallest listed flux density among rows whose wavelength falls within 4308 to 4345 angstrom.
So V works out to 13.84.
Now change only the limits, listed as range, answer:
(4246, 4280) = 25.74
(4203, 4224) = 27.04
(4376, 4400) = 26.13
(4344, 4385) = 23.45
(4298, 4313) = 26.16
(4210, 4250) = 25.59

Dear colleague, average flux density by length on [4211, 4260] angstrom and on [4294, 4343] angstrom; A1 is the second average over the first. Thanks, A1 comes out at 0.9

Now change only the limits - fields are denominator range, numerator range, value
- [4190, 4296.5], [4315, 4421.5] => 0.94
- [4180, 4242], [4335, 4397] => 0.92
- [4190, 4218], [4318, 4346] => 0.85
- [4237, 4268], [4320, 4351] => 0.85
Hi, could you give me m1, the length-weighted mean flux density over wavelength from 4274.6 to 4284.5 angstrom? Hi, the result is 28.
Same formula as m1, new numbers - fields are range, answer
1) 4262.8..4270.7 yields 27.6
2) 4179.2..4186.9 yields 28.5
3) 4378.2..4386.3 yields 26.7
